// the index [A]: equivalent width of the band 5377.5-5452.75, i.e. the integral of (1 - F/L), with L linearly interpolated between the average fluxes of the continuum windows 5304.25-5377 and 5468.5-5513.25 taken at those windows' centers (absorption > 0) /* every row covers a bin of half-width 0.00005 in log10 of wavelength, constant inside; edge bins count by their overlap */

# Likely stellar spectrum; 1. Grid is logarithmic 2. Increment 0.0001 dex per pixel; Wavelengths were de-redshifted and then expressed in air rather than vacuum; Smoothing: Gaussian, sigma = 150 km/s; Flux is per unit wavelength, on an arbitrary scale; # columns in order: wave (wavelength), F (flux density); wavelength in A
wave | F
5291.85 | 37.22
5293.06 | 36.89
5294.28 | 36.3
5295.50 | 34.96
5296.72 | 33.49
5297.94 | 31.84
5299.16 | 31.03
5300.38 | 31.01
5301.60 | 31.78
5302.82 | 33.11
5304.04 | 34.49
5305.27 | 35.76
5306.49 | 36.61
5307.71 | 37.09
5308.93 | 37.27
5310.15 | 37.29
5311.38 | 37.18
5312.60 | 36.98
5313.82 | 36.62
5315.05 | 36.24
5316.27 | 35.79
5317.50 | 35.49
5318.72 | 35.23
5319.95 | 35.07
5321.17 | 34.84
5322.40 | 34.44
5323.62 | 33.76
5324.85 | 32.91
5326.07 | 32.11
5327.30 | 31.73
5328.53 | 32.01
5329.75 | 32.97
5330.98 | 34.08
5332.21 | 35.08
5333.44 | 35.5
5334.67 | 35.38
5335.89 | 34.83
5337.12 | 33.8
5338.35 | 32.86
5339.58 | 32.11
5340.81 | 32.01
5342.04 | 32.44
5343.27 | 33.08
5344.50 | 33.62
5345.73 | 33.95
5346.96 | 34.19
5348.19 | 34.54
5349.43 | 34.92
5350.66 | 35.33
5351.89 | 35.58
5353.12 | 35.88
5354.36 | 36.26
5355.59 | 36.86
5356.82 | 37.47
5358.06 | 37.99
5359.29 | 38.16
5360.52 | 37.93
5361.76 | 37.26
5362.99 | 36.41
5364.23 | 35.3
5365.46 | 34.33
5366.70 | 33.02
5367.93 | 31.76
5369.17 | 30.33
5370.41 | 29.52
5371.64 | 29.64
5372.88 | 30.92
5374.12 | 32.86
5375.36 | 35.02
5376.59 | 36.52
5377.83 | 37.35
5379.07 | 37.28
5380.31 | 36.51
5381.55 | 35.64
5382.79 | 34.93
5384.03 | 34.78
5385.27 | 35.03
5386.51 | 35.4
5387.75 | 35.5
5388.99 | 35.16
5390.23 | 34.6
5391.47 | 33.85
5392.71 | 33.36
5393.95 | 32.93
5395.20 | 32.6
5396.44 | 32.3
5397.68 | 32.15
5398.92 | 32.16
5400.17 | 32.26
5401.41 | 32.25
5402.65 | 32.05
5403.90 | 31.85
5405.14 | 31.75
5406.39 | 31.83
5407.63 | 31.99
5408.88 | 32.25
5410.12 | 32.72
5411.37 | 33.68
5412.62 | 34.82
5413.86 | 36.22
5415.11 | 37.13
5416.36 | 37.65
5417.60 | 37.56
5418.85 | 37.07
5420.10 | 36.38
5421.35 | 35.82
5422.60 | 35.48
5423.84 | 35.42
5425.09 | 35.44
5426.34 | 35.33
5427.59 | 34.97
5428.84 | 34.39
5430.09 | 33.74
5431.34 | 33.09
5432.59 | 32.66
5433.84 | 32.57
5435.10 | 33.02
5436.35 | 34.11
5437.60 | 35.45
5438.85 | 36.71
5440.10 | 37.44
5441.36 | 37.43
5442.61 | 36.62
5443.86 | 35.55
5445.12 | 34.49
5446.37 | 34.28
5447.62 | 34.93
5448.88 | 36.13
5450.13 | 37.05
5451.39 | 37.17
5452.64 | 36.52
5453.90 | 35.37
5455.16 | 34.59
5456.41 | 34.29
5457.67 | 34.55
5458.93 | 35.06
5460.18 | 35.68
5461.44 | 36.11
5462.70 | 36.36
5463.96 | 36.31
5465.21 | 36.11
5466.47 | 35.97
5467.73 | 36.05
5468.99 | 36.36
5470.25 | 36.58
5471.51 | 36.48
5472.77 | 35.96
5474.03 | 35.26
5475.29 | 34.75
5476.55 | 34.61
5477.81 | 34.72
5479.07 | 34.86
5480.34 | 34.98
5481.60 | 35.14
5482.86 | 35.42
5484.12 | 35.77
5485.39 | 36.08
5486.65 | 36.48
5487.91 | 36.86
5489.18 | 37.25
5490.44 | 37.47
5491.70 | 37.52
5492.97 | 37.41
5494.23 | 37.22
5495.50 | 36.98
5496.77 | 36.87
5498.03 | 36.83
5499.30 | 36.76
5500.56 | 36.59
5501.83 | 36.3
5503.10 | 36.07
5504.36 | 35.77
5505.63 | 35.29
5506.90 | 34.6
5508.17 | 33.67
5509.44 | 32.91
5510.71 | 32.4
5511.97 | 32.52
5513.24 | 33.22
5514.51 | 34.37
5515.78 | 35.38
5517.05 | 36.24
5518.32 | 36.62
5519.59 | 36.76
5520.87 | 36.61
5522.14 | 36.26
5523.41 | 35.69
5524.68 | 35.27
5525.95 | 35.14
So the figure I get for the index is 1.0 A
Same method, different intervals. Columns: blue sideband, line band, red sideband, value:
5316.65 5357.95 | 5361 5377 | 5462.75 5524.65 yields 0.6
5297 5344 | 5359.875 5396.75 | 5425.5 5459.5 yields 0.4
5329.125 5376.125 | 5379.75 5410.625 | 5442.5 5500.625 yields 1.3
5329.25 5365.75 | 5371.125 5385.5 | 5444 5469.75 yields 0.2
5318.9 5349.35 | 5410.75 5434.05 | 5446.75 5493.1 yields -0.1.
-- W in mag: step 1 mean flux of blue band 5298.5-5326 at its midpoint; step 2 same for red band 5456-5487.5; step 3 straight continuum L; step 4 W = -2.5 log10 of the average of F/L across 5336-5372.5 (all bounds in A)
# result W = 0.02 mag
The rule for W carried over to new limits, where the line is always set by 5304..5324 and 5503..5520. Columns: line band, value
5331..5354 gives 0.05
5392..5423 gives 0.05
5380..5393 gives 0.01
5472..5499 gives -0.04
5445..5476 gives -0.02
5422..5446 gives 0.01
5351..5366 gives -0.03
